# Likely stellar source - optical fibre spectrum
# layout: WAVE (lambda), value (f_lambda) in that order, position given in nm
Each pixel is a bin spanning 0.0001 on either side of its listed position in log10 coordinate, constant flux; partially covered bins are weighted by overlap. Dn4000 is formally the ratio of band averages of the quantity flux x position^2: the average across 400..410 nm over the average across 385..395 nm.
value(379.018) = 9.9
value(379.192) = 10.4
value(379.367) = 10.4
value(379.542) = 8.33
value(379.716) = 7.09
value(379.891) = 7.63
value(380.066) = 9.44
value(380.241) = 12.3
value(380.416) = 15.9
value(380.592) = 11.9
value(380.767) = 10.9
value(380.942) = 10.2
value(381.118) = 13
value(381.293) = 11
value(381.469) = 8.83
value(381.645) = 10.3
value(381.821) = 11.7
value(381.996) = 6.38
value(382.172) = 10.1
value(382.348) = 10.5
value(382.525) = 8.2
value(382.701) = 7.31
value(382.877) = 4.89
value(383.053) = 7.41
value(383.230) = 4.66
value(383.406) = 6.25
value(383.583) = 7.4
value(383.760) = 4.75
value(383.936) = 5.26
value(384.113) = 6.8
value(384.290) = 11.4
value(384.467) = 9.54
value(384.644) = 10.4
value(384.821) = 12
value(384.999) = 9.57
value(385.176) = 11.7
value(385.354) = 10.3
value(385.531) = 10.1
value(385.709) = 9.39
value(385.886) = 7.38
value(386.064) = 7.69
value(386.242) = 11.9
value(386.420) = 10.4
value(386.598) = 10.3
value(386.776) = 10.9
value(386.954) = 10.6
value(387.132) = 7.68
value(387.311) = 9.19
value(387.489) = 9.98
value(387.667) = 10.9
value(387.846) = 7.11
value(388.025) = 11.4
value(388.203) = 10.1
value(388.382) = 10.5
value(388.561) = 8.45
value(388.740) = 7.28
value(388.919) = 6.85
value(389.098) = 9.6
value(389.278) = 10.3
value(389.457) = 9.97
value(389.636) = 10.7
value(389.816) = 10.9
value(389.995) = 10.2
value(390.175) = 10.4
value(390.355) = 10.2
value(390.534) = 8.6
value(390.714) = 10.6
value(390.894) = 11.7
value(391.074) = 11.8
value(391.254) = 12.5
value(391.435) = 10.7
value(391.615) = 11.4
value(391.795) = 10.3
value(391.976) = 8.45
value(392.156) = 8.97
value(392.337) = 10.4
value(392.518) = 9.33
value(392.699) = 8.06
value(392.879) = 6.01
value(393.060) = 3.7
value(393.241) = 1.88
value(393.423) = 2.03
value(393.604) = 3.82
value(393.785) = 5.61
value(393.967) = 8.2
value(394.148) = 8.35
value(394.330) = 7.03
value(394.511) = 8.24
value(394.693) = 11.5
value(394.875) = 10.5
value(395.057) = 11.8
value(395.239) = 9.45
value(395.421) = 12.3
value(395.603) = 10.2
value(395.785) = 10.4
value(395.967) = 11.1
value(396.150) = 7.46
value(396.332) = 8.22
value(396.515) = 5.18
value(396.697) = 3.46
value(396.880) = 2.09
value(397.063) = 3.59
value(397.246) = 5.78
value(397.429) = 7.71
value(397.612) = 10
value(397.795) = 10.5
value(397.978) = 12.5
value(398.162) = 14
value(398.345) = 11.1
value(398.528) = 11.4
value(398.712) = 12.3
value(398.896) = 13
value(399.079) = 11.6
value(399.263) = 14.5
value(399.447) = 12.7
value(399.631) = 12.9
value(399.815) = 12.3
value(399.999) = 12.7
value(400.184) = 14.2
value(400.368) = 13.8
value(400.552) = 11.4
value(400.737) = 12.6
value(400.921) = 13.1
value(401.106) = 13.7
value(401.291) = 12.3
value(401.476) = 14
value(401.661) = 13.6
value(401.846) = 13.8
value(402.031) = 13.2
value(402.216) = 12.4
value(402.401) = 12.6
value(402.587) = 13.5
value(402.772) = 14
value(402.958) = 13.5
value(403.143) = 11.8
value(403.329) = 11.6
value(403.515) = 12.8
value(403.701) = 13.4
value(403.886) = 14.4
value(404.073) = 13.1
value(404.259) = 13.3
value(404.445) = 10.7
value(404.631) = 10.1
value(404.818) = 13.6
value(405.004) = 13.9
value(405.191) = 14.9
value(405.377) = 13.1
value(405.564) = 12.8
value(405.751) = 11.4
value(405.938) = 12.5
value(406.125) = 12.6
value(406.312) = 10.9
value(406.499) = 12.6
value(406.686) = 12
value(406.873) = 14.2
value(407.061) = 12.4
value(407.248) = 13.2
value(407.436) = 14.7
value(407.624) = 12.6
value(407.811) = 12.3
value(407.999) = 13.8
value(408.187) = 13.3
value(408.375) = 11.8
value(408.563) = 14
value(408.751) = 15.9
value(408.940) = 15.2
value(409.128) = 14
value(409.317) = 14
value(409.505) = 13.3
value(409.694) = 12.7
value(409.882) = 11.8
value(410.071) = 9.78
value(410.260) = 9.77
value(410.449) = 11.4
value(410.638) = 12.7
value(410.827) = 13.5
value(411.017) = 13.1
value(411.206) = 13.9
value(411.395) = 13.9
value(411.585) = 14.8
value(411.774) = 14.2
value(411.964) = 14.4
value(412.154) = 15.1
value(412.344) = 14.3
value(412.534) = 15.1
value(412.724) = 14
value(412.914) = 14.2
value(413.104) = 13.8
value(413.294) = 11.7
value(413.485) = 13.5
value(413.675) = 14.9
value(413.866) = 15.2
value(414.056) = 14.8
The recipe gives 1.54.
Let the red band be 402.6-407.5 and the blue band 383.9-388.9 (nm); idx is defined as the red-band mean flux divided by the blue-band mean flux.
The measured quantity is 1.34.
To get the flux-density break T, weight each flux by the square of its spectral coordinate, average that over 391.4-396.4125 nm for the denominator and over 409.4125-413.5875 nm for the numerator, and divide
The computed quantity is 1.7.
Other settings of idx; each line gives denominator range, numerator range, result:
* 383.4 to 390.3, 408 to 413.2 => 1.43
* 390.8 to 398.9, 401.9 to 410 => 1.49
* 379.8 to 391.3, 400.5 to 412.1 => 1.36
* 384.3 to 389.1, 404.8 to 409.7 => 1.37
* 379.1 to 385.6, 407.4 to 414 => 1.45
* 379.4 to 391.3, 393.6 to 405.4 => 1.17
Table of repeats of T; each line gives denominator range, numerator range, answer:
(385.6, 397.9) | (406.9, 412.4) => 1.65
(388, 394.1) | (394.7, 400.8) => 1.22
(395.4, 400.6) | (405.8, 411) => 1.32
